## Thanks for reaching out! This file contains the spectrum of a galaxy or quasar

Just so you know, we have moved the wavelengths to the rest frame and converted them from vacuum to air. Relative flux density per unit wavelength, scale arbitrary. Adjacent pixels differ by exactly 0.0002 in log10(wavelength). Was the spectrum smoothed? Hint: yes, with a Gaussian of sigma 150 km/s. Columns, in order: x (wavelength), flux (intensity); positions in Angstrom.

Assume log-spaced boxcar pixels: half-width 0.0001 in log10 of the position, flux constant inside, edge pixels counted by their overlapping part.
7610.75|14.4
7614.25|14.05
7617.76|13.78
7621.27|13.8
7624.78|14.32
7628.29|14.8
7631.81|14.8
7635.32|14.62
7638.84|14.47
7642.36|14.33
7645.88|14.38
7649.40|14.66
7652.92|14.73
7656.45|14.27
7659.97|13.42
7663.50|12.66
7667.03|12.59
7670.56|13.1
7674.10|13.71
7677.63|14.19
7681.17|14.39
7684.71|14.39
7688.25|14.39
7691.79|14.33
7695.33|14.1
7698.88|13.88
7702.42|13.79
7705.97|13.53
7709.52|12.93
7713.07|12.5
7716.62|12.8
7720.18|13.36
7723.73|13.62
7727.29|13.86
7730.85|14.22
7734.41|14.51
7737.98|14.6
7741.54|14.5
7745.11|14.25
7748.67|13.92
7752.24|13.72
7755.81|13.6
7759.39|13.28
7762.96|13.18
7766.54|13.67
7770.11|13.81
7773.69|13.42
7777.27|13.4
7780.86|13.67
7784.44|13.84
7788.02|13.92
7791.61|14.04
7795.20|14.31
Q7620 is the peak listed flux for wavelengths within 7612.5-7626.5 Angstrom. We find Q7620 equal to 14.32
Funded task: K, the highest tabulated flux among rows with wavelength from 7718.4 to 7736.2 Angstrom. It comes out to 14.51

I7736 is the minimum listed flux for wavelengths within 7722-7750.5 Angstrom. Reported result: 13.62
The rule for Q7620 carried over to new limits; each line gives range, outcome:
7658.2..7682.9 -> 14.39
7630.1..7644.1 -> 14.8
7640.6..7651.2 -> 14.66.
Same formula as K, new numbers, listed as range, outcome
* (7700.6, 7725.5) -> 13.79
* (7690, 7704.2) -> 14.33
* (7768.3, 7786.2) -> 13.84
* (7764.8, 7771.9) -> 13.81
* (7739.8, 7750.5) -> 14.5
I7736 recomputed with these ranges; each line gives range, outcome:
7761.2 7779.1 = 13.18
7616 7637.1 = 13.78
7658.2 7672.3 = 12.59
